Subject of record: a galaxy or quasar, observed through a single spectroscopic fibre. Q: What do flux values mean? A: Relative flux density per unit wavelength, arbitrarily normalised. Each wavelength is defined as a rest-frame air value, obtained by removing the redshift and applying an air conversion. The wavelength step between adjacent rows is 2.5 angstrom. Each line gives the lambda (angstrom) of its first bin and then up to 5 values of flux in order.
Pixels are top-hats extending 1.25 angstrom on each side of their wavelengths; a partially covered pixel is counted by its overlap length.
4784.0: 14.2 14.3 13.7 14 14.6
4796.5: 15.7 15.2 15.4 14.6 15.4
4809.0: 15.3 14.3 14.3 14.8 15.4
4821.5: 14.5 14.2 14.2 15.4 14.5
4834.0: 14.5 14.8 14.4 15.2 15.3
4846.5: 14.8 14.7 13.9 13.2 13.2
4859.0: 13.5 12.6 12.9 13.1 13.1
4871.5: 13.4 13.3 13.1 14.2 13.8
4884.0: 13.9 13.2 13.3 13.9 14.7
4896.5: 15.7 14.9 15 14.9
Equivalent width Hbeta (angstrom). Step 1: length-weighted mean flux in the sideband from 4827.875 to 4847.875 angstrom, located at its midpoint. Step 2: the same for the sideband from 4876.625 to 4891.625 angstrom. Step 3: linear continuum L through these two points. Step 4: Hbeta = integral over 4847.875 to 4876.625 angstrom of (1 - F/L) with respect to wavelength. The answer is 1.8 angstrom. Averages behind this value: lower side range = 14.9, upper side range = 13.7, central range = 13.3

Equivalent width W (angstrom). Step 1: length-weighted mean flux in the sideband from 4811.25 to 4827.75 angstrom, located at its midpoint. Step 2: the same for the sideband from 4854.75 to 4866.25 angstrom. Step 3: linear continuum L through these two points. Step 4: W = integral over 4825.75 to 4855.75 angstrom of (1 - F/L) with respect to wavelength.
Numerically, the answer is -1.7 angstrom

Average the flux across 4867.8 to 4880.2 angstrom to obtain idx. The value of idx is 13.4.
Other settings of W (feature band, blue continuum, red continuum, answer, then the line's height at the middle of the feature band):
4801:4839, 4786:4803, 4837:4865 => -0.9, 14.4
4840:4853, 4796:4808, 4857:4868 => -1.1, 13.6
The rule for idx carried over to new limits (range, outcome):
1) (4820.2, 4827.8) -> 14.3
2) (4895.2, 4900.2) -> 15.3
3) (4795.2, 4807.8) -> 15.3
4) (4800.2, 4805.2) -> 15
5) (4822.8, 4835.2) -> 14.6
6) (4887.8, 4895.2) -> 14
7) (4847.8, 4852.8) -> 14.3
